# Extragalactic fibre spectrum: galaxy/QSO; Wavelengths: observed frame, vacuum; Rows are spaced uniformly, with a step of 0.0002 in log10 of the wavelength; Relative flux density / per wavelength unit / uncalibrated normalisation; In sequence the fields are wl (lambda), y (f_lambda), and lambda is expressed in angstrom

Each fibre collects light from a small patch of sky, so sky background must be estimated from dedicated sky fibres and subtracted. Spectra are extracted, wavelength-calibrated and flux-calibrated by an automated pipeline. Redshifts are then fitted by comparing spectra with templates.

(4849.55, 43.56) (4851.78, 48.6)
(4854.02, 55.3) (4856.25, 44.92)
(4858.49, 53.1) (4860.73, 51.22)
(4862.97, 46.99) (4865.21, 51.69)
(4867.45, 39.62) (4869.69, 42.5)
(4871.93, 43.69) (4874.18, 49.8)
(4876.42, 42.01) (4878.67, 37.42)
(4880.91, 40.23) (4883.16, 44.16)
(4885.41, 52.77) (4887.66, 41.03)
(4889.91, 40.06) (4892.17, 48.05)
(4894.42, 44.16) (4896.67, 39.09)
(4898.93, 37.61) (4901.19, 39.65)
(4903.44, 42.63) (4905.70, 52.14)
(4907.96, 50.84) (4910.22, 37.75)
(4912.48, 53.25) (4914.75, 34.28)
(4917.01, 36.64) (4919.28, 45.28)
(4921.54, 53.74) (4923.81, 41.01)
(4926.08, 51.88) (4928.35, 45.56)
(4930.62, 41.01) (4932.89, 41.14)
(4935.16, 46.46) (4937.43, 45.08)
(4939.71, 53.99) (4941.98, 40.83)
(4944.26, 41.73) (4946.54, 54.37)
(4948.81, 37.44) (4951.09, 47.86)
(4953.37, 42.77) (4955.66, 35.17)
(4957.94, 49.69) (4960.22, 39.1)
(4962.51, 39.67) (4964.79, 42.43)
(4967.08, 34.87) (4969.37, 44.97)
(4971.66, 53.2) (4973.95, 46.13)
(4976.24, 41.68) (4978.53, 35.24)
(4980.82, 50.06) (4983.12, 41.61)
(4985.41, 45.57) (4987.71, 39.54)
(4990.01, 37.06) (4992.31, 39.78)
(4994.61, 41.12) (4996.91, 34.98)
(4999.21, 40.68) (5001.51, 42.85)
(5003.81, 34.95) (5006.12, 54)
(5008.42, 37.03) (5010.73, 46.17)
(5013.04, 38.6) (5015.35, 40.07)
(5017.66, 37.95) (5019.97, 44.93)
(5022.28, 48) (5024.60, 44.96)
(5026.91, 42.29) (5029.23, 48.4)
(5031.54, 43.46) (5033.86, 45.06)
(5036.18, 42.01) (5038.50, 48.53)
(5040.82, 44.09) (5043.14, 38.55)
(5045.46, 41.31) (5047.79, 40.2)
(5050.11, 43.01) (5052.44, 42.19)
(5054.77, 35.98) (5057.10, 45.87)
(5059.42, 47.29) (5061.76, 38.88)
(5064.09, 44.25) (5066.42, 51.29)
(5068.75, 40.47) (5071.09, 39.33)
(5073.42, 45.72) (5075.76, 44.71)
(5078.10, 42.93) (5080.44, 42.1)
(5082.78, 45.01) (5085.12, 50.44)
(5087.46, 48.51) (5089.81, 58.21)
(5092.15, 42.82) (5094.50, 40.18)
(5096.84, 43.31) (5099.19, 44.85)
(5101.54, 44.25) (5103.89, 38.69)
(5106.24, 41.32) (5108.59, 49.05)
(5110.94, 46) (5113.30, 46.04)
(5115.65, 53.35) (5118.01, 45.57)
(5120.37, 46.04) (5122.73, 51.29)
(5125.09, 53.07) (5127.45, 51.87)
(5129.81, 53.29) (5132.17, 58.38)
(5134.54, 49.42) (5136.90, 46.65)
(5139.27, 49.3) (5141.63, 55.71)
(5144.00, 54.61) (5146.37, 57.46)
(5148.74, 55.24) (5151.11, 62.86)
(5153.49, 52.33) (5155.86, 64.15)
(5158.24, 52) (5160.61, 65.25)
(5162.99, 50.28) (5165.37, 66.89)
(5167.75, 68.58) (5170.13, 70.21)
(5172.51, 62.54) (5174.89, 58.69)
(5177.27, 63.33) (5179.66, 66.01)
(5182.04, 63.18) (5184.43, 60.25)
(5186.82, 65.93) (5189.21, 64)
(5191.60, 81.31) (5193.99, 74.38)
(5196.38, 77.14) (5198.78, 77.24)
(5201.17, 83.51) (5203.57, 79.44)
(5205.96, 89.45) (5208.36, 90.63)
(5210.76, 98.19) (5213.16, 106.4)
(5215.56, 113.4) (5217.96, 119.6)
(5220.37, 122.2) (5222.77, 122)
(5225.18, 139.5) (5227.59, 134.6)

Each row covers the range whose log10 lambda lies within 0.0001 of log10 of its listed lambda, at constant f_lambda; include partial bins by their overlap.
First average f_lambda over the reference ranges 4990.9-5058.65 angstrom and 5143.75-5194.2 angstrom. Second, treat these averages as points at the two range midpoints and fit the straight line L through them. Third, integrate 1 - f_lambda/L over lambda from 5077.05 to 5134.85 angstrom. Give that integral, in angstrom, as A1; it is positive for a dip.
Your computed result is 6.8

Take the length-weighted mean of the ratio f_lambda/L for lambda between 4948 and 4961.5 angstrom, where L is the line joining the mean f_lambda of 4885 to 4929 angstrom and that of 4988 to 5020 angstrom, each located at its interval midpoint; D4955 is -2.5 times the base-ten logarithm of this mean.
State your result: 0.01 mag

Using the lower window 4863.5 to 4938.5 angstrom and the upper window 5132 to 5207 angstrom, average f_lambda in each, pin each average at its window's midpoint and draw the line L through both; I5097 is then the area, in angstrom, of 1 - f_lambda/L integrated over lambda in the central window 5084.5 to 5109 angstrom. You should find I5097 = 5.5 angstrom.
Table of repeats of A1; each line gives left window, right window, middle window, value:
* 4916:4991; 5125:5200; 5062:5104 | 7.4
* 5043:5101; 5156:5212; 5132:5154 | 2.5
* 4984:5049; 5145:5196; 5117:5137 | 2.3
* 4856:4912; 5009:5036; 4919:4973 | -0.6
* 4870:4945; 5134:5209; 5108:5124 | 3.3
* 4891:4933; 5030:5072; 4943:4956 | 0.0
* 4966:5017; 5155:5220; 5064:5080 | 3.4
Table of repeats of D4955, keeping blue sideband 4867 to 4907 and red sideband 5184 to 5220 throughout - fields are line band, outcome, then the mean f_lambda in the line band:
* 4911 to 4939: 0.089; 44.7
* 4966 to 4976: 0.226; 44.6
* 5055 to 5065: 0.476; 43.3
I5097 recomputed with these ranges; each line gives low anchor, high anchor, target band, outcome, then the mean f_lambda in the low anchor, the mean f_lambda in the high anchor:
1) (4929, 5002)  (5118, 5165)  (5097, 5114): 2.5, 42.8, 54.2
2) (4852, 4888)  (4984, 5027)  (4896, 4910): 0.5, 46.2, 41.6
